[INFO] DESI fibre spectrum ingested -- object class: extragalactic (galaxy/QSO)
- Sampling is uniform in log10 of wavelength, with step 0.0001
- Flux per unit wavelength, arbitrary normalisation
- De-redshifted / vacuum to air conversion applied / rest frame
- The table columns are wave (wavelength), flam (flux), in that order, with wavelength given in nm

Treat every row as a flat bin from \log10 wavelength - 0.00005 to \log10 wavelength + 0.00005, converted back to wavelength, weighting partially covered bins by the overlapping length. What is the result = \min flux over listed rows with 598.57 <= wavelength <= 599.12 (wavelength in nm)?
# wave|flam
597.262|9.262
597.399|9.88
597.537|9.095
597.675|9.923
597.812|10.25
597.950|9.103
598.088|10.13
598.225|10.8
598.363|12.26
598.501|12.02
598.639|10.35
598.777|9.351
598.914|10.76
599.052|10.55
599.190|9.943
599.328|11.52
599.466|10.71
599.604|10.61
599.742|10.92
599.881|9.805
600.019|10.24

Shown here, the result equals 9.351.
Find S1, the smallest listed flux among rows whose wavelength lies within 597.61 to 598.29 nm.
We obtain 9.103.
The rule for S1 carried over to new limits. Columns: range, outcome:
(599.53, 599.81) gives 10.61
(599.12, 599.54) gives 9.943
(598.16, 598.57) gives 10.8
